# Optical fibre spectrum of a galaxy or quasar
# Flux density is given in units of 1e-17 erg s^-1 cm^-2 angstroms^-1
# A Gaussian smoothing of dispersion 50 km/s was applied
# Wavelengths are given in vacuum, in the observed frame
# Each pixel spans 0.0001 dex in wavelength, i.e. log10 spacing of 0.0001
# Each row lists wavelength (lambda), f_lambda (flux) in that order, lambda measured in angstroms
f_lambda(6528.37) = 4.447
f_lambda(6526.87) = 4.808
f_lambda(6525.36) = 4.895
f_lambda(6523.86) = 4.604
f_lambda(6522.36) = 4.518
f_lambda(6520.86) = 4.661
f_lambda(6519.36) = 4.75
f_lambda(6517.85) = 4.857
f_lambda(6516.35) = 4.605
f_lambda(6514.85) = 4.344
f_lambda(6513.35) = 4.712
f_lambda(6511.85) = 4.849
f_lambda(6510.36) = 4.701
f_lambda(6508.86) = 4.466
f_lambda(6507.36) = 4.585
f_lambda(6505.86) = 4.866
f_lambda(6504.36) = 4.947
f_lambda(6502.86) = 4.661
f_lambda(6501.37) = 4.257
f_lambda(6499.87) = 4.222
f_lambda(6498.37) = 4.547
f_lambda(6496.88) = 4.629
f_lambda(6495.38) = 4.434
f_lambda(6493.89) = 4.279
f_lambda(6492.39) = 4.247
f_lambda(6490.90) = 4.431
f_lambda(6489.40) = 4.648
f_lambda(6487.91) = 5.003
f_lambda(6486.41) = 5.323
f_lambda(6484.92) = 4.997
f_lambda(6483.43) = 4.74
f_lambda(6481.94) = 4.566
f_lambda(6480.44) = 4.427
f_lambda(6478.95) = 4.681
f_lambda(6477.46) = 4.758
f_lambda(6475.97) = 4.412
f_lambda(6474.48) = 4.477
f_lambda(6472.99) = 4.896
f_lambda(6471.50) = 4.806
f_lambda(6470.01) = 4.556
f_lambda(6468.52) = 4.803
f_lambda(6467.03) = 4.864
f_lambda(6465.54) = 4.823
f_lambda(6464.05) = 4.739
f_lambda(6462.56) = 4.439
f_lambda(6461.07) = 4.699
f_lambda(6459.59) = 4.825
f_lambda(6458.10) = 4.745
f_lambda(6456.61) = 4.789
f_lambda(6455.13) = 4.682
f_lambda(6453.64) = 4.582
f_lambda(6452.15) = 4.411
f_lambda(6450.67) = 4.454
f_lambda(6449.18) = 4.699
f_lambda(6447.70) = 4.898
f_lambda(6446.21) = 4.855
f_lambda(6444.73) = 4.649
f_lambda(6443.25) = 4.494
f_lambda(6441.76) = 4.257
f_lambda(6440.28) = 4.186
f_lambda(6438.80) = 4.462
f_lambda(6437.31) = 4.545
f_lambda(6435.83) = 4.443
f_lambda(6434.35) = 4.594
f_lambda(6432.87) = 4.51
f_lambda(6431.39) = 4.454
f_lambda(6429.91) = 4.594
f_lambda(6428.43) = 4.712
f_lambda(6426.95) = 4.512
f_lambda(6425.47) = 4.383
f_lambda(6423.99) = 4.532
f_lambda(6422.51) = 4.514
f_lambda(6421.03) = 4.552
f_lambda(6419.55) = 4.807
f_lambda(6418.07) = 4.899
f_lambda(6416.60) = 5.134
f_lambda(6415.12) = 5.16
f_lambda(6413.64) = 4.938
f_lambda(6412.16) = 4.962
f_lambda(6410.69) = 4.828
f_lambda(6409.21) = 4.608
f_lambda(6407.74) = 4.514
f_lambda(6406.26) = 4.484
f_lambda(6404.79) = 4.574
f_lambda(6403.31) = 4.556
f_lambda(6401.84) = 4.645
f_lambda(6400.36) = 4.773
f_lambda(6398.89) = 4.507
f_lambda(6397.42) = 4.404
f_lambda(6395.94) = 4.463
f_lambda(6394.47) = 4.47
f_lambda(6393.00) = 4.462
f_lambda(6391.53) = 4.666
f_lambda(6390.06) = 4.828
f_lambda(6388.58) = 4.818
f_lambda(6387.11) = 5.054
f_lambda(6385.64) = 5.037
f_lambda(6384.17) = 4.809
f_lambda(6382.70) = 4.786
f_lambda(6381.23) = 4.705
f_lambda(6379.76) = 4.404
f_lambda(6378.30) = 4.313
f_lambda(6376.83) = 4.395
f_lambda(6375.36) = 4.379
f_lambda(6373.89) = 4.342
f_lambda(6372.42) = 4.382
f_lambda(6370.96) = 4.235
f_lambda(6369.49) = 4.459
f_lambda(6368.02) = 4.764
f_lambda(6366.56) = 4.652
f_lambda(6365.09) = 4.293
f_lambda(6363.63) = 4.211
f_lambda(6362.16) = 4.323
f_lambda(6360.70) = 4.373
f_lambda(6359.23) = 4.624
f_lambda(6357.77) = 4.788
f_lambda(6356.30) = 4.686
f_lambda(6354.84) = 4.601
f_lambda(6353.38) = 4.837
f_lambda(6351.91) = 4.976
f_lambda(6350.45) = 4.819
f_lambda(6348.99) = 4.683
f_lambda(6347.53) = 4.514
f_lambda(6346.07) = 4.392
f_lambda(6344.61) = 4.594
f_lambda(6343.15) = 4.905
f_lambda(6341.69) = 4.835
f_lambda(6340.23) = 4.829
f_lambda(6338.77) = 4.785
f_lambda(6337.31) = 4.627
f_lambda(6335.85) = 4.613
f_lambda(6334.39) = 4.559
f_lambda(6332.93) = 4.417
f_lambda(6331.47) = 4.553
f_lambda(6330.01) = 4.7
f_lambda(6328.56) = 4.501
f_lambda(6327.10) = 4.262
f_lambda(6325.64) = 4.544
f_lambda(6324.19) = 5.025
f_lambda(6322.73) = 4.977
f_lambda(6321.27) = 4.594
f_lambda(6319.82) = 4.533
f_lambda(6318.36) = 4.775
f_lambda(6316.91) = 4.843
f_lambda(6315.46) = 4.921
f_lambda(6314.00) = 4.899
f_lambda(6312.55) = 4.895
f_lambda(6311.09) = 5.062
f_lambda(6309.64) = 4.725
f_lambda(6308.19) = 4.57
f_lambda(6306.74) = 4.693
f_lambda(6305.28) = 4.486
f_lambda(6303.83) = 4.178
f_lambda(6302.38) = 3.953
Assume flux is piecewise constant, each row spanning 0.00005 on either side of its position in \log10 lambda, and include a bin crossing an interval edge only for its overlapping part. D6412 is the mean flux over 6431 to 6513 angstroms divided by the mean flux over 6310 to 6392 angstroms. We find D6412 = 1.0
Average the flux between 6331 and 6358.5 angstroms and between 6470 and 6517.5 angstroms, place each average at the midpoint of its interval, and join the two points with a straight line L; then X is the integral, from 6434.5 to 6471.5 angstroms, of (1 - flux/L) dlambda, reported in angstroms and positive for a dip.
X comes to 0.2 angstroms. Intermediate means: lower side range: 4.69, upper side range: 4.63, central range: 4.62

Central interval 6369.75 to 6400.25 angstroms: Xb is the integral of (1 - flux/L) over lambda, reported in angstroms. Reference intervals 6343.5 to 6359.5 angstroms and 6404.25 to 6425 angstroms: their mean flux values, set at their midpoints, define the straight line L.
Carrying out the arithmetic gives 0.9 angstroms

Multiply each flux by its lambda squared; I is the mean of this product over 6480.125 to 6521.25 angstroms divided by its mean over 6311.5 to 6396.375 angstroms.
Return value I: 1.05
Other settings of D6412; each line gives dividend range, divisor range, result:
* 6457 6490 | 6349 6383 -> 1.04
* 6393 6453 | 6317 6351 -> 0.99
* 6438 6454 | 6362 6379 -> 1.03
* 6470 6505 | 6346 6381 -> 1.02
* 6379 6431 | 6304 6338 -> 1.00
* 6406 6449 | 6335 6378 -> 1.01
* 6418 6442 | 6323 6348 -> 0.98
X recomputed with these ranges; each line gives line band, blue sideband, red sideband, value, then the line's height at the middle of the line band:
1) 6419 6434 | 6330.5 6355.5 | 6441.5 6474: 0.41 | 4.68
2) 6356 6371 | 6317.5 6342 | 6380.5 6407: 0.52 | 4.66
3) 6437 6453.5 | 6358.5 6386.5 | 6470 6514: 0.17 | 4.59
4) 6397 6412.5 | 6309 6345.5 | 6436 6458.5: 0.02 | 4.62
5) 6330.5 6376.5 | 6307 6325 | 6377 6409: 1.40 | 4.72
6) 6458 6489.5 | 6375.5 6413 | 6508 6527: -0.55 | 4.66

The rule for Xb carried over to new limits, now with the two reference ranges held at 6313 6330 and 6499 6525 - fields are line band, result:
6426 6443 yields 0.7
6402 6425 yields -0.3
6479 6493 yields -0.2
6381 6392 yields -0.4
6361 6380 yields 1.2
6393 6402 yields 0.3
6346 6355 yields 0.0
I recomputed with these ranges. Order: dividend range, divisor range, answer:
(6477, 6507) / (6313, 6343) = 1.04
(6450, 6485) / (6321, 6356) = 1.04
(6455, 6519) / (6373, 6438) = 1.03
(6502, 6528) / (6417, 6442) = 1.06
